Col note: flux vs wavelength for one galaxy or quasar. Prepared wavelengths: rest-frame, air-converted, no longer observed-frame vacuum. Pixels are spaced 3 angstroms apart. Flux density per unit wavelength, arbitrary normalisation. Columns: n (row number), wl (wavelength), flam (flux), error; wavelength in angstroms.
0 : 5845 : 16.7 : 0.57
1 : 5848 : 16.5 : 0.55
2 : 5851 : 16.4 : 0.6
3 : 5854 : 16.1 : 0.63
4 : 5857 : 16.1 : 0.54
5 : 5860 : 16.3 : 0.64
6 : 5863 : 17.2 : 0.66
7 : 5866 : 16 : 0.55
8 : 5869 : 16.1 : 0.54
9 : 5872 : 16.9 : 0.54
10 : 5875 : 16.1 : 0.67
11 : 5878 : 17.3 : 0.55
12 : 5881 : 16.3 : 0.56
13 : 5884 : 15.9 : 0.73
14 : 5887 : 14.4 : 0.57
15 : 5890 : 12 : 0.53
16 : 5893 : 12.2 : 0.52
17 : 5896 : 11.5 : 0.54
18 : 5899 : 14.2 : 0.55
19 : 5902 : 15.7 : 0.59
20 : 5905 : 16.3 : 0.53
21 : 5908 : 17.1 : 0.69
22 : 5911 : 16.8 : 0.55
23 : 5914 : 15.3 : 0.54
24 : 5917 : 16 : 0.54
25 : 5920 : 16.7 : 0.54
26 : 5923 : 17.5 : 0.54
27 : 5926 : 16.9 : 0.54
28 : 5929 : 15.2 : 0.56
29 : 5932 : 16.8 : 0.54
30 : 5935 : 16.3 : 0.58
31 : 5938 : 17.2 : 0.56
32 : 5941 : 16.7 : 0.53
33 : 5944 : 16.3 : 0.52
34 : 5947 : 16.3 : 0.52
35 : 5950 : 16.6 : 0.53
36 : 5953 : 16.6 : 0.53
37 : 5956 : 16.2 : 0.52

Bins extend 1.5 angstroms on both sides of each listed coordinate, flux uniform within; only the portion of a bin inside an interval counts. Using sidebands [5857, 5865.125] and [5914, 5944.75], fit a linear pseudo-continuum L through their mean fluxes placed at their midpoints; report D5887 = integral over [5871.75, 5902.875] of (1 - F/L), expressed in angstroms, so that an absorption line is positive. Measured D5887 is 3.5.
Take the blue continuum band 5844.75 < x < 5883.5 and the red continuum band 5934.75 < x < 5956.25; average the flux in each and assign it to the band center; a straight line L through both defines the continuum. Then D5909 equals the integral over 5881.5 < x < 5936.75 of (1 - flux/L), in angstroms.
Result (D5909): 3.7 angstroms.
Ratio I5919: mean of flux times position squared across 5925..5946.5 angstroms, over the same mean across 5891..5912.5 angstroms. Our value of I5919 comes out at 1.13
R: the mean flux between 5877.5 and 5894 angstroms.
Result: 14.6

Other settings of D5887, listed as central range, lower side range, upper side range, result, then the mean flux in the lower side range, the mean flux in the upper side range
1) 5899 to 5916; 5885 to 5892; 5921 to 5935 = -1.3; 13.3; 16.6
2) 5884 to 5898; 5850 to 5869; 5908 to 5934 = 2.9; 16.3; 16.4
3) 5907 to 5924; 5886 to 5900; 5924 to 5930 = -1.7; 12.8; 16.2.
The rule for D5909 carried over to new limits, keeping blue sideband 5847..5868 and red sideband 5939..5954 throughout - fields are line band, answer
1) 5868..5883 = -0.1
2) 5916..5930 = 0.0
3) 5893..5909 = 1.8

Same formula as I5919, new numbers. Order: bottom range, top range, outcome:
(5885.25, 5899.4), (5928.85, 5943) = 1.31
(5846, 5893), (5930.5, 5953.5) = 1.07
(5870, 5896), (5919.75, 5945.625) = 1.13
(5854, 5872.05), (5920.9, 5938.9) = 1.04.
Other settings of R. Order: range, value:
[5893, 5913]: 15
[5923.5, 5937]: 16.4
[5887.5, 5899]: 12.4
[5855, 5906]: 15.3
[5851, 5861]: 16.2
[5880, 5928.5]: 15.3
